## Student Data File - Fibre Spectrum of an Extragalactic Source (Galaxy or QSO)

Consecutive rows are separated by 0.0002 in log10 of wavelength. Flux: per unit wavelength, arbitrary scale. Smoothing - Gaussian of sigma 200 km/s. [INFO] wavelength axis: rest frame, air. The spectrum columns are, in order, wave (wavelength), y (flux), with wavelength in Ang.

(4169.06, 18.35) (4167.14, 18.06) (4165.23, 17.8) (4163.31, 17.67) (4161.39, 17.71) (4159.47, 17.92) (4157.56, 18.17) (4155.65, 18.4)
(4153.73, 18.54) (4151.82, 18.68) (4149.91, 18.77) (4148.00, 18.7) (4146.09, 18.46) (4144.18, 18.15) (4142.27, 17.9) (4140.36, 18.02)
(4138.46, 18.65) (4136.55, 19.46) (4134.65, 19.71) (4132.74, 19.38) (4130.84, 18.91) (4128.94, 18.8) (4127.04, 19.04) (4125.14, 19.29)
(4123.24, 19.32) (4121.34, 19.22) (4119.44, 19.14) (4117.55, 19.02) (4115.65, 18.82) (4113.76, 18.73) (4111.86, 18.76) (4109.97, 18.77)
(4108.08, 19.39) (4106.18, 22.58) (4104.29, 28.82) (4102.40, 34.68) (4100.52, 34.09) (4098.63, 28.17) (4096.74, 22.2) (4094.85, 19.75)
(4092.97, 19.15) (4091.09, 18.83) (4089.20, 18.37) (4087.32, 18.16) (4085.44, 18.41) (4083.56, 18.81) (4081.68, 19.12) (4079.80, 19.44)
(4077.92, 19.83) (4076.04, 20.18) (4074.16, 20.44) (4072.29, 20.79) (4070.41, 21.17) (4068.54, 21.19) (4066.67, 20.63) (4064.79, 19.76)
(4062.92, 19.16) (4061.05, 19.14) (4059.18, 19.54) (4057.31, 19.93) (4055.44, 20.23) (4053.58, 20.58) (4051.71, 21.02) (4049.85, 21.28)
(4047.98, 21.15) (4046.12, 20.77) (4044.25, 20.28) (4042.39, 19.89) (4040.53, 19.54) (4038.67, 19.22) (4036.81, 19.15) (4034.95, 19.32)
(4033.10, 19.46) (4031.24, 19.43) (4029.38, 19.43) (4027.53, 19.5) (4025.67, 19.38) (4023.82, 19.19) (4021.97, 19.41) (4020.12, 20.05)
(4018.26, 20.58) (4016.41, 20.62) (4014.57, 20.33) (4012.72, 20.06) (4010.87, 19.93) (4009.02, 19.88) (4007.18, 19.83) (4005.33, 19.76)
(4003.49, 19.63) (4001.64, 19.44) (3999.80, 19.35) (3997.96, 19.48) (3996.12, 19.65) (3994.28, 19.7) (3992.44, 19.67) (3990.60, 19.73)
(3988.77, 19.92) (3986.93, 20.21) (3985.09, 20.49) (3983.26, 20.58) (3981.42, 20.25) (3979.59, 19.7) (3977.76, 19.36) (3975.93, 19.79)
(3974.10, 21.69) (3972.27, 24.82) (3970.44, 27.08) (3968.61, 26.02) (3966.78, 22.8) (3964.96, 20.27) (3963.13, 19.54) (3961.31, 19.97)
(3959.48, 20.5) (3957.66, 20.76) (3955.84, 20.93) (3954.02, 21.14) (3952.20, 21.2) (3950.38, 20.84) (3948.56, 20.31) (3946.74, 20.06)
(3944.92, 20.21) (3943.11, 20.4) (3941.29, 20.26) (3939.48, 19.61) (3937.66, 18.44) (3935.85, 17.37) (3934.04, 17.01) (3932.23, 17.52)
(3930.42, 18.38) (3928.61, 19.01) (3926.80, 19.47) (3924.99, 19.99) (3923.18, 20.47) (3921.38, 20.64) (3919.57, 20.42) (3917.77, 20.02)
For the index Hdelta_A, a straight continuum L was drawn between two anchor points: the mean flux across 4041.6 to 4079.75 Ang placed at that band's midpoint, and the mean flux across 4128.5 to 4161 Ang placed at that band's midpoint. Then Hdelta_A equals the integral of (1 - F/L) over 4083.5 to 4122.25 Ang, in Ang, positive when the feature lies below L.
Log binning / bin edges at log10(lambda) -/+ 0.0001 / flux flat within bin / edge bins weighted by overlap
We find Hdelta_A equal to -4.41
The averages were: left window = 20.3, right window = 18.6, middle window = 21.7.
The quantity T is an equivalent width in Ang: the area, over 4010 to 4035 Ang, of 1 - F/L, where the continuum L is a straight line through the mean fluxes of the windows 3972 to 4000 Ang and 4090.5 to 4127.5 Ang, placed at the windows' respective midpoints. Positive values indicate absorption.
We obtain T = 1.1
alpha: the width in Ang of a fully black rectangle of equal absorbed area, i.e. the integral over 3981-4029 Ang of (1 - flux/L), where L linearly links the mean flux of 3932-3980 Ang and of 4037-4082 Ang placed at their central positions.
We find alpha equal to 1.4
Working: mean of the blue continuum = 20.7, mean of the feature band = 19.9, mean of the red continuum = 20.2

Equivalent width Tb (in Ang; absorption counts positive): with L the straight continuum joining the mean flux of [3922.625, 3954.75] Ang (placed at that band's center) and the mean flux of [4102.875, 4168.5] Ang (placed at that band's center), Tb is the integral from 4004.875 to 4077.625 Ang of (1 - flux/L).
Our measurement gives -2.59 Ang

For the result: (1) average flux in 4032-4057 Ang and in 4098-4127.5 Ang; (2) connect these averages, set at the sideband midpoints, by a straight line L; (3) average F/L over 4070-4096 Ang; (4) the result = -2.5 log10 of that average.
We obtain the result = 0.103 mag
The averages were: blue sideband 20.1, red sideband 22.3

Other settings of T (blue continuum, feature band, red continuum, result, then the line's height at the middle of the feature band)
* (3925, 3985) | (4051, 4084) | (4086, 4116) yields 2.9 Ang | 22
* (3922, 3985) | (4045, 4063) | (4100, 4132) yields 0.6 Ang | 21.1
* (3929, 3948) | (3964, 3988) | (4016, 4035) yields -3.1 Ang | 19.3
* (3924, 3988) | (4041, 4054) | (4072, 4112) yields 0.4 Ang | 21.4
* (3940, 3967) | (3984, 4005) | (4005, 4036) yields 0.3 Ang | 20.1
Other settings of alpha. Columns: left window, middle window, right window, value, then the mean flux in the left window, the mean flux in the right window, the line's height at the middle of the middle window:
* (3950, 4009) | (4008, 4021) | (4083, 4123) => 0.5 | 20.7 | 21.6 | 21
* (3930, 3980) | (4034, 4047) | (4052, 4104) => 0.8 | 20.6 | 21.3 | 21.1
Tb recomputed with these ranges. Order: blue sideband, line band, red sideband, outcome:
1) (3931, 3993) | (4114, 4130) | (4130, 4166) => -0.3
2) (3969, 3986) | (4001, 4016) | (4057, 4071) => 0.8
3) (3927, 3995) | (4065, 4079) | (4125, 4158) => -0.8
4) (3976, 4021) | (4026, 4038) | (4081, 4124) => 0.6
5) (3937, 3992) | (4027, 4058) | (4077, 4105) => 2.6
